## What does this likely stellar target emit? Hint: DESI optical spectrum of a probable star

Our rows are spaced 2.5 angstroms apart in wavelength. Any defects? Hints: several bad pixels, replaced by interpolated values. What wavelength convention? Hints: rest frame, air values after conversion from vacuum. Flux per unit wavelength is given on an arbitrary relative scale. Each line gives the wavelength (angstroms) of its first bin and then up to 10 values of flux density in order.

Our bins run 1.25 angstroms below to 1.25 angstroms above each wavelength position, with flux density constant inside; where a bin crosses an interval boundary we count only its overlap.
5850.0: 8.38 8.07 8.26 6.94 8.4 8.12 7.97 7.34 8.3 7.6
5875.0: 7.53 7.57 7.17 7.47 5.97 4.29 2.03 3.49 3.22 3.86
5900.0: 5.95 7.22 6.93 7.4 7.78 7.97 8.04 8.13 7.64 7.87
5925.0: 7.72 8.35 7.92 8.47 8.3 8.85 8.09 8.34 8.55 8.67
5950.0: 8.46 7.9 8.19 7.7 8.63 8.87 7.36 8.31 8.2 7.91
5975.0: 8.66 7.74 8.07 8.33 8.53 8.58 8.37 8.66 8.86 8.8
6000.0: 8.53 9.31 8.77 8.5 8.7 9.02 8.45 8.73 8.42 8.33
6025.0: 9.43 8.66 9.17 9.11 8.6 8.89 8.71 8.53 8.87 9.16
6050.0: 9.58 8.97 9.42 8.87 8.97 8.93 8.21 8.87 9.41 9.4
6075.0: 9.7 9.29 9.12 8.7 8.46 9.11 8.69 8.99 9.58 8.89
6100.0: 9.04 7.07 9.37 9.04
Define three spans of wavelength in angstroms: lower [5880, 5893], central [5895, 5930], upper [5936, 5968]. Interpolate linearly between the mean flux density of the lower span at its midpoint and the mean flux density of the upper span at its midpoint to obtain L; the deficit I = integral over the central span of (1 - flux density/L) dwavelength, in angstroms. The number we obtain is -4.7 angstroms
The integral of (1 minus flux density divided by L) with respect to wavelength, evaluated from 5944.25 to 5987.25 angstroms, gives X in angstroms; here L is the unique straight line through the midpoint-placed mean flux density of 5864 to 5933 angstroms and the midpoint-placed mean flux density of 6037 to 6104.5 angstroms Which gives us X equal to -3.4 angstroms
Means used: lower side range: 6.81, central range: 8.24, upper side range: 8.95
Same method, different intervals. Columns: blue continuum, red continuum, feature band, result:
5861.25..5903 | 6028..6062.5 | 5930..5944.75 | -2.6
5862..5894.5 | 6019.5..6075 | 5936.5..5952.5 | -2.2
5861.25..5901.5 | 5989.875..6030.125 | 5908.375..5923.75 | -2.4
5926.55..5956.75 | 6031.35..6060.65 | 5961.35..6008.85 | 0.9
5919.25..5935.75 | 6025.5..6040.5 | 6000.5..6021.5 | 0.0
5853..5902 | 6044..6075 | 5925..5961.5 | -4.5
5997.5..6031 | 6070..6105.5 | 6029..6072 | -0.5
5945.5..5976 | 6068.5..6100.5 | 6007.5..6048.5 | -0.4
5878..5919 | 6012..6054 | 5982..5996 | -1.1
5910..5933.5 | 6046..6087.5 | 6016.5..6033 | -0.1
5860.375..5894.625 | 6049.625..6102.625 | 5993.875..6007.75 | -1.3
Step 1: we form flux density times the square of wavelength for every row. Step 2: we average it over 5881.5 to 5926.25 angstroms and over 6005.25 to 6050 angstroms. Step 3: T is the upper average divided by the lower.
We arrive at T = 1.5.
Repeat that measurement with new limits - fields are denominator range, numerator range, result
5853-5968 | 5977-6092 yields 1.25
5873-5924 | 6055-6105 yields 1.48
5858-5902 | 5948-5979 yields 1.34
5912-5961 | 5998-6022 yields 1.09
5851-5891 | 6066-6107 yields 1.36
